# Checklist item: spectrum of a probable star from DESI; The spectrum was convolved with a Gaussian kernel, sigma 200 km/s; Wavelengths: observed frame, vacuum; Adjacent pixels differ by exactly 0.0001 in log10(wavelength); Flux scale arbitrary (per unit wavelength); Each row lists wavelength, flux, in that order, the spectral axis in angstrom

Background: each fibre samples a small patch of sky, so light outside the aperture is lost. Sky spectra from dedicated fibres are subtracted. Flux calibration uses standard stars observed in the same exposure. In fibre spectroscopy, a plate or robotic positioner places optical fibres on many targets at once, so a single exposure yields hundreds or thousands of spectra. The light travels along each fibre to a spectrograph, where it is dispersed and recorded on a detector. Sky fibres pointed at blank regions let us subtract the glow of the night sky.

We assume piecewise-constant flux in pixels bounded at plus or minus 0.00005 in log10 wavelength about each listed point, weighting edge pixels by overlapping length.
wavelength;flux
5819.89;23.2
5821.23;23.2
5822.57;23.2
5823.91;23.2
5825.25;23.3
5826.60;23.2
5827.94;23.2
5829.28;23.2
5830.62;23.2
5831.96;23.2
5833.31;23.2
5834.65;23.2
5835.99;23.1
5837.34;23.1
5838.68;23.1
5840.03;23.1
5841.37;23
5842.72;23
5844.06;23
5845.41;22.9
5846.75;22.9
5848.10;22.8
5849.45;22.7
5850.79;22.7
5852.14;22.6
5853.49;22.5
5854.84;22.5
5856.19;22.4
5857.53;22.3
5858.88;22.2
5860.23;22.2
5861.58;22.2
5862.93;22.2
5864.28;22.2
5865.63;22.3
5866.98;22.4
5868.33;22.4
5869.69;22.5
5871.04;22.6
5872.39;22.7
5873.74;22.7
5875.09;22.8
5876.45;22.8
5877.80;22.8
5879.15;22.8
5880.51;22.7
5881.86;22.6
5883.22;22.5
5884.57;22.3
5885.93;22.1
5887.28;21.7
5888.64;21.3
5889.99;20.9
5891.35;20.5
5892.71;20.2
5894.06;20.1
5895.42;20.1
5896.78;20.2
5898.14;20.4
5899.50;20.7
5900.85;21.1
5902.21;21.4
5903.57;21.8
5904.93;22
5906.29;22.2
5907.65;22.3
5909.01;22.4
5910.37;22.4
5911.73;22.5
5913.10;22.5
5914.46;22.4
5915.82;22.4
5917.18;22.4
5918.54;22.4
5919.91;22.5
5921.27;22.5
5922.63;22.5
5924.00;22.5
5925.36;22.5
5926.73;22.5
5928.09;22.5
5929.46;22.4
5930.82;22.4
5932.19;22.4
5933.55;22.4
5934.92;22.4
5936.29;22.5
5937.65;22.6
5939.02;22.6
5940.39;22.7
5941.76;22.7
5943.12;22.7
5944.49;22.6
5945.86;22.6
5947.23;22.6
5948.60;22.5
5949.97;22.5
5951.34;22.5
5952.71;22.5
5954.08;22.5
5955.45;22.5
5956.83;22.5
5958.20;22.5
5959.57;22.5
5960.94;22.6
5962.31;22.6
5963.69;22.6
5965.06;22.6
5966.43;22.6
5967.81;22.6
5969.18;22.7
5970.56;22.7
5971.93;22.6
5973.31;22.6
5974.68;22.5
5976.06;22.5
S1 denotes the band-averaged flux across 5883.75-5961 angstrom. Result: 22.1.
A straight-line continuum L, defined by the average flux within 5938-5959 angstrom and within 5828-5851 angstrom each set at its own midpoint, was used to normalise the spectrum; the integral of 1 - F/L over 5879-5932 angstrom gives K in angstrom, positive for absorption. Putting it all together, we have 2.02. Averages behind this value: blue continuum 23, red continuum 22.6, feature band 21.9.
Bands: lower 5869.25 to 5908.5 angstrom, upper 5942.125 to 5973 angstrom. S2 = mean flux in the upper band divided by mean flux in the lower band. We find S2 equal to 1.0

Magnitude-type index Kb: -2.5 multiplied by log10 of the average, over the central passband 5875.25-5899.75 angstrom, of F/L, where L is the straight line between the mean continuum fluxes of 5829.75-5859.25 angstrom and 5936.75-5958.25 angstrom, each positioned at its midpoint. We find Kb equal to 0.06 mag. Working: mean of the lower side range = 22.9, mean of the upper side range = 22.6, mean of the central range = 21.5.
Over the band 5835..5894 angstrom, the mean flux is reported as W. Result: 22.4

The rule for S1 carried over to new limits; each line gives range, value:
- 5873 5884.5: 22.7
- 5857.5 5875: 22.4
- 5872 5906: 21.6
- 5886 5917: 21.5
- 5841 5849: 22.9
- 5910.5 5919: 22.4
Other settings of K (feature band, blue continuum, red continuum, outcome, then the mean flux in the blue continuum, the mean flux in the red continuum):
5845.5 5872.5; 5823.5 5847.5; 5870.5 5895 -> 0.10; 23.1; 22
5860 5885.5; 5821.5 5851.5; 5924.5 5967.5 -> 0.42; 23.1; 22.5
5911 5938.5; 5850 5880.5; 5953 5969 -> 0.09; 22.5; 22.6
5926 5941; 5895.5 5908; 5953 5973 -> -0.38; 21.3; 22.6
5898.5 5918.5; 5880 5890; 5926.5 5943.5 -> 0.25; 22.1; 22.5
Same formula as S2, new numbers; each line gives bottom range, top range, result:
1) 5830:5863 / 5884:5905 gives 0.92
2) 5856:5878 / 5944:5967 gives 1.00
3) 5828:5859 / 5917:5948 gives 0.98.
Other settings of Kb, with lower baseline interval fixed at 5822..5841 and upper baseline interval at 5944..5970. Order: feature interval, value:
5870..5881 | 0.011 mag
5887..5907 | 0.094 mag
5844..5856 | 0.019 mag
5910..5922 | 0.015 mag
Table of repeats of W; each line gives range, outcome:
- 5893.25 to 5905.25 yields 20.8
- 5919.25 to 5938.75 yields 22.5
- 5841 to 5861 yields 22.6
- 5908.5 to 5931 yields 22.5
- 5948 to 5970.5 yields 22.6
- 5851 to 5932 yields 22.1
